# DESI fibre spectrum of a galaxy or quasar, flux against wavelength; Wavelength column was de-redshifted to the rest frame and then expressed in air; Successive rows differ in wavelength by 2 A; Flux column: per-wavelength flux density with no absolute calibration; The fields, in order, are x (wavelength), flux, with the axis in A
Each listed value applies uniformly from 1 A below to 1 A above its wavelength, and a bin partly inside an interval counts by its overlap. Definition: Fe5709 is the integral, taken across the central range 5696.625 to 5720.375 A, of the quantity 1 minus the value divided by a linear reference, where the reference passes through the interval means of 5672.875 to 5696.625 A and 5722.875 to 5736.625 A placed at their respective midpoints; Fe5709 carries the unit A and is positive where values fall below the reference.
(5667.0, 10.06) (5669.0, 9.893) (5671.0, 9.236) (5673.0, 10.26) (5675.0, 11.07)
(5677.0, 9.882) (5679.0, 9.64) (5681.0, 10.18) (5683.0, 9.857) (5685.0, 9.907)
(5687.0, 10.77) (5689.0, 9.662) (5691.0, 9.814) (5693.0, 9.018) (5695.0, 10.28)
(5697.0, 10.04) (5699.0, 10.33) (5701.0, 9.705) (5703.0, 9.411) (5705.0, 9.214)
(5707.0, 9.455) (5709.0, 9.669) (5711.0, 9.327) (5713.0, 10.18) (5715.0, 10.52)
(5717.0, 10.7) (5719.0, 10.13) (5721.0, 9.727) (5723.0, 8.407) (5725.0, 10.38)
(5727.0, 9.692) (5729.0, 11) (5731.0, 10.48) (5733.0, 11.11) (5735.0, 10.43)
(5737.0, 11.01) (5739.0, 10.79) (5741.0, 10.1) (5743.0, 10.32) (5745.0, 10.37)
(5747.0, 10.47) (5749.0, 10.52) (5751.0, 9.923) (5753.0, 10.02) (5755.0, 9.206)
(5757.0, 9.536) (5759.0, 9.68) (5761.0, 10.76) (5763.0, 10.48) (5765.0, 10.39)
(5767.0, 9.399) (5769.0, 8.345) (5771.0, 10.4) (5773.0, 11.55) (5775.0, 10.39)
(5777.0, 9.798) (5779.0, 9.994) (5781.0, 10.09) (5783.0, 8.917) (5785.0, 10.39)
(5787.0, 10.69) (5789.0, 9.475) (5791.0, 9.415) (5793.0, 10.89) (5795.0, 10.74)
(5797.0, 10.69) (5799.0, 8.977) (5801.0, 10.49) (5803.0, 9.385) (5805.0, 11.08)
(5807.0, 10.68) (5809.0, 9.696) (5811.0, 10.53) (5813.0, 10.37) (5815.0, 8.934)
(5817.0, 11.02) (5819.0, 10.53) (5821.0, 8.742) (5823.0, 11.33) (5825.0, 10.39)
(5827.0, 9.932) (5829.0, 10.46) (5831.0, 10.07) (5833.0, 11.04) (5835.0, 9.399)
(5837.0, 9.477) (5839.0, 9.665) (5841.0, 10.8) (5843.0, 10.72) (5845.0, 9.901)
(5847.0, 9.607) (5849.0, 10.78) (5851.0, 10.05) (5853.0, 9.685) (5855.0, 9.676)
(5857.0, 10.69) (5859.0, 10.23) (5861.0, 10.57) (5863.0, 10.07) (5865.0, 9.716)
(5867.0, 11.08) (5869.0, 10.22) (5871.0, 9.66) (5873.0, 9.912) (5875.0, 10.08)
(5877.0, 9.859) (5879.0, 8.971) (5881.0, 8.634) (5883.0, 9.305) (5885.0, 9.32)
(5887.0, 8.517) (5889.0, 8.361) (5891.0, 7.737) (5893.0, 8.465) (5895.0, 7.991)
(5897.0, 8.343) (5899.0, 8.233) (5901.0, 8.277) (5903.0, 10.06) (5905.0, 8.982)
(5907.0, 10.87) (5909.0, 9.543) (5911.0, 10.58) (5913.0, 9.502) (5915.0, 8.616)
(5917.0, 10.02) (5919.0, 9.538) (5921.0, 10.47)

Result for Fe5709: 0.7 A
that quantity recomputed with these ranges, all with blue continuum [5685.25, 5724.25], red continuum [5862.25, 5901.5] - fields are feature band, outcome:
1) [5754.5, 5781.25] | -1.23 A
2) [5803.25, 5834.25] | -3.00 A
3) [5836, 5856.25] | -1.67 A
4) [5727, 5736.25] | -0.89 A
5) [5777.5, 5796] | -1.08 A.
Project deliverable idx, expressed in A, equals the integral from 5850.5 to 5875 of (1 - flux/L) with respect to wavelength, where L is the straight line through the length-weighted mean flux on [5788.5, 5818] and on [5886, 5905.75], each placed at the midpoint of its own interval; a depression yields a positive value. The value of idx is -2.8 A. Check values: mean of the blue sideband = 10.2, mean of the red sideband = 8.49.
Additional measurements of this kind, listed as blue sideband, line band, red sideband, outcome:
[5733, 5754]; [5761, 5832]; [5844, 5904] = -0.8 A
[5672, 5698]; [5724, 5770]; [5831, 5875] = -0.6 A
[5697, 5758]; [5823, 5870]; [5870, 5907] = -4.8 A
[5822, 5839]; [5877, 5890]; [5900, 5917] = 1.1 A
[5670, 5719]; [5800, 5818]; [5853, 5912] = -1.1 A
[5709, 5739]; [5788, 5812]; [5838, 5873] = 0.1 A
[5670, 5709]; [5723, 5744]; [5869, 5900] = -1.7 A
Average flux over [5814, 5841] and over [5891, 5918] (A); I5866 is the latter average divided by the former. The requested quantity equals 0.90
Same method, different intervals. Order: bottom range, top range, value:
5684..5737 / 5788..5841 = 1.01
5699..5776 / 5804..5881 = 1.00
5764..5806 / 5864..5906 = 0.91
